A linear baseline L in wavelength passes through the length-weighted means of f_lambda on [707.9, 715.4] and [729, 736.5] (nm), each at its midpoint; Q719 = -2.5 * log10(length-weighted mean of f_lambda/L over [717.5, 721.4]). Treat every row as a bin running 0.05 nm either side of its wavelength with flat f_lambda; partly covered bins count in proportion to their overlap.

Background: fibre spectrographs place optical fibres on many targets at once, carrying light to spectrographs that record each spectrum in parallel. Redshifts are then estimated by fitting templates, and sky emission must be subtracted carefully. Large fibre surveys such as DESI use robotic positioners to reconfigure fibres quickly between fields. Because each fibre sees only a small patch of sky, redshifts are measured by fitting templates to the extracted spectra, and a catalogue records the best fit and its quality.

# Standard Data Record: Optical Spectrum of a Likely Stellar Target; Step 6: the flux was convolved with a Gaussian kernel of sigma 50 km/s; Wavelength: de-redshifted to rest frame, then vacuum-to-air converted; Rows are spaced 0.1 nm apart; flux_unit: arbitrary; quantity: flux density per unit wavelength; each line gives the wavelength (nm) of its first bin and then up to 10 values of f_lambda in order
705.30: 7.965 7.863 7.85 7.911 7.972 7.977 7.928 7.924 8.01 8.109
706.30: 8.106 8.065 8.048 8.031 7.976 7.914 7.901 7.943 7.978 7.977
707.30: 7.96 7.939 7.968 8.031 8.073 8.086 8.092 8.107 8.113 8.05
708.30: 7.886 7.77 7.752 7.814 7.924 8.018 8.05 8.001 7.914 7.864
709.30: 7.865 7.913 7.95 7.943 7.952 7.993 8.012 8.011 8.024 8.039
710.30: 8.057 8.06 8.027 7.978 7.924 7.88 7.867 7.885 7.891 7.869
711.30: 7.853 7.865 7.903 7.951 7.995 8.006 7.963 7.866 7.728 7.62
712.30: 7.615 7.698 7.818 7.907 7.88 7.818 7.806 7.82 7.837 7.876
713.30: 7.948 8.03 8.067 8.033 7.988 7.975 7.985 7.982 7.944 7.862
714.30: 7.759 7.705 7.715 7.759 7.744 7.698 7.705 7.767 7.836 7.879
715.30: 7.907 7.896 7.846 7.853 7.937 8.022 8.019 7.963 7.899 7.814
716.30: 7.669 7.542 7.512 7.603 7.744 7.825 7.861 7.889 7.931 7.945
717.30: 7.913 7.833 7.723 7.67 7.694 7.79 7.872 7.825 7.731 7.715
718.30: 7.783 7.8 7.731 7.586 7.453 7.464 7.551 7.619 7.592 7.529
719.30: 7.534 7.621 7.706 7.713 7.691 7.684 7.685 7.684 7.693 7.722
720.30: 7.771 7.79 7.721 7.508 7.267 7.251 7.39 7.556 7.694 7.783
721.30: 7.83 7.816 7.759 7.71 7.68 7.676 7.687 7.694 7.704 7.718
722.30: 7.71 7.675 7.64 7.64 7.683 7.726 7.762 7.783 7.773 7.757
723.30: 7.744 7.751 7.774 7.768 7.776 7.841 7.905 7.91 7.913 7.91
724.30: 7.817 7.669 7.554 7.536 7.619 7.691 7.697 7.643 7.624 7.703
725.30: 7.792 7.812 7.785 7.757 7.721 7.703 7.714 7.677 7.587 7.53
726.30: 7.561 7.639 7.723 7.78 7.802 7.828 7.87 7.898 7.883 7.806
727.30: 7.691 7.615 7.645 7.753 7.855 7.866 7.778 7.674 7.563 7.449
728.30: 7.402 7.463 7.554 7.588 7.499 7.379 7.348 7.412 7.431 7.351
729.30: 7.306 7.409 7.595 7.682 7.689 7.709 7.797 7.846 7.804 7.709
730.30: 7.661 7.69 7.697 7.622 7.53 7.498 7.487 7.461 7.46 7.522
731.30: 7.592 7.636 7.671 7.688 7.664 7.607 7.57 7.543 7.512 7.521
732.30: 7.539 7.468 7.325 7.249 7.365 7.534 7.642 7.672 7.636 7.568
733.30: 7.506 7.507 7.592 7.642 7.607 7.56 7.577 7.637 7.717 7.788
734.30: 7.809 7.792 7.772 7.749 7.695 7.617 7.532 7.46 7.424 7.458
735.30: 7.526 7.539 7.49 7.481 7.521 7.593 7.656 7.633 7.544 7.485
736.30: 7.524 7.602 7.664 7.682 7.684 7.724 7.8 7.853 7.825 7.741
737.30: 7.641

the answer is 0.018 mag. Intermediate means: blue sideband 7.9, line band 7.65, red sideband 7.58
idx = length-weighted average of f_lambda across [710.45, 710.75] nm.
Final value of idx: 7.98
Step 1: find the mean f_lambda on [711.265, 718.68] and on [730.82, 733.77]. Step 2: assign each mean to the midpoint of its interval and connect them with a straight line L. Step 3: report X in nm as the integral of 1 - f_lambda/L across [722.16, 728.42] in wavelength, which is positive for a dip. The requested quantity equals -0.05 nm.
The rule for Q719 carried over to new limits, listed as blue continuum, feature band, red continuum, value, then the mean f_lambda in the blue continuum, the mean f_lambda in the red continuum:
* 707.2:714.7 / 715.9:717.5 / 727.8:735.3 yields 0.00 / 7.92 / 7.58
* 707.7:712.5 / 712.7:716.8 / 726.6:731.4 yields 0.00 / 7.93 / 7.62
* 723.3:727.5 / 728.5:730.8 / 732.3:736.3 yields 0.01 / 7.74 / 7.57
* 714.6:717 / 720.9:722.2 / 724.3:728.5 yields 0.01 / 7.81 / 7.69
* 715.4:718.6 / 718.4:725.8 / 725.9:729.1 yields 0.01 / 7.8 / 7.65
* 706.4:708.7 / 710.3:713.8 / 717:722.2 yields 0.00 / 7.97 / 7.68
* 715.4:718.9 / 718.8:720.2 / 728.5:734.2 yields 0.01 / 7.78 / 7.56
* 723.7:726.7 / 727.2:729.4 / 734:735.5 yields 0.02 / 7.72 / 7.63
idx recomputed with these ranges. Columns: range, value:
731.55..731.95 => 7.63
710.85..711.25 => 7.88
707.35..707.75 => 8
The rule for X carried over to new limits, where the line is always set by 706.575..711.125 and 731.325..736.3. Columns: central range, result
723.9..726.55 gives 0.00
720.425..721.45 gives 0.03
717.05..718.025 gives 0.00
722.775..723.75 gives 0.00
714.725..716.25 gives 0.00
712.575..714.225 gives -0.01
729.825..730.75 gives -0.01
